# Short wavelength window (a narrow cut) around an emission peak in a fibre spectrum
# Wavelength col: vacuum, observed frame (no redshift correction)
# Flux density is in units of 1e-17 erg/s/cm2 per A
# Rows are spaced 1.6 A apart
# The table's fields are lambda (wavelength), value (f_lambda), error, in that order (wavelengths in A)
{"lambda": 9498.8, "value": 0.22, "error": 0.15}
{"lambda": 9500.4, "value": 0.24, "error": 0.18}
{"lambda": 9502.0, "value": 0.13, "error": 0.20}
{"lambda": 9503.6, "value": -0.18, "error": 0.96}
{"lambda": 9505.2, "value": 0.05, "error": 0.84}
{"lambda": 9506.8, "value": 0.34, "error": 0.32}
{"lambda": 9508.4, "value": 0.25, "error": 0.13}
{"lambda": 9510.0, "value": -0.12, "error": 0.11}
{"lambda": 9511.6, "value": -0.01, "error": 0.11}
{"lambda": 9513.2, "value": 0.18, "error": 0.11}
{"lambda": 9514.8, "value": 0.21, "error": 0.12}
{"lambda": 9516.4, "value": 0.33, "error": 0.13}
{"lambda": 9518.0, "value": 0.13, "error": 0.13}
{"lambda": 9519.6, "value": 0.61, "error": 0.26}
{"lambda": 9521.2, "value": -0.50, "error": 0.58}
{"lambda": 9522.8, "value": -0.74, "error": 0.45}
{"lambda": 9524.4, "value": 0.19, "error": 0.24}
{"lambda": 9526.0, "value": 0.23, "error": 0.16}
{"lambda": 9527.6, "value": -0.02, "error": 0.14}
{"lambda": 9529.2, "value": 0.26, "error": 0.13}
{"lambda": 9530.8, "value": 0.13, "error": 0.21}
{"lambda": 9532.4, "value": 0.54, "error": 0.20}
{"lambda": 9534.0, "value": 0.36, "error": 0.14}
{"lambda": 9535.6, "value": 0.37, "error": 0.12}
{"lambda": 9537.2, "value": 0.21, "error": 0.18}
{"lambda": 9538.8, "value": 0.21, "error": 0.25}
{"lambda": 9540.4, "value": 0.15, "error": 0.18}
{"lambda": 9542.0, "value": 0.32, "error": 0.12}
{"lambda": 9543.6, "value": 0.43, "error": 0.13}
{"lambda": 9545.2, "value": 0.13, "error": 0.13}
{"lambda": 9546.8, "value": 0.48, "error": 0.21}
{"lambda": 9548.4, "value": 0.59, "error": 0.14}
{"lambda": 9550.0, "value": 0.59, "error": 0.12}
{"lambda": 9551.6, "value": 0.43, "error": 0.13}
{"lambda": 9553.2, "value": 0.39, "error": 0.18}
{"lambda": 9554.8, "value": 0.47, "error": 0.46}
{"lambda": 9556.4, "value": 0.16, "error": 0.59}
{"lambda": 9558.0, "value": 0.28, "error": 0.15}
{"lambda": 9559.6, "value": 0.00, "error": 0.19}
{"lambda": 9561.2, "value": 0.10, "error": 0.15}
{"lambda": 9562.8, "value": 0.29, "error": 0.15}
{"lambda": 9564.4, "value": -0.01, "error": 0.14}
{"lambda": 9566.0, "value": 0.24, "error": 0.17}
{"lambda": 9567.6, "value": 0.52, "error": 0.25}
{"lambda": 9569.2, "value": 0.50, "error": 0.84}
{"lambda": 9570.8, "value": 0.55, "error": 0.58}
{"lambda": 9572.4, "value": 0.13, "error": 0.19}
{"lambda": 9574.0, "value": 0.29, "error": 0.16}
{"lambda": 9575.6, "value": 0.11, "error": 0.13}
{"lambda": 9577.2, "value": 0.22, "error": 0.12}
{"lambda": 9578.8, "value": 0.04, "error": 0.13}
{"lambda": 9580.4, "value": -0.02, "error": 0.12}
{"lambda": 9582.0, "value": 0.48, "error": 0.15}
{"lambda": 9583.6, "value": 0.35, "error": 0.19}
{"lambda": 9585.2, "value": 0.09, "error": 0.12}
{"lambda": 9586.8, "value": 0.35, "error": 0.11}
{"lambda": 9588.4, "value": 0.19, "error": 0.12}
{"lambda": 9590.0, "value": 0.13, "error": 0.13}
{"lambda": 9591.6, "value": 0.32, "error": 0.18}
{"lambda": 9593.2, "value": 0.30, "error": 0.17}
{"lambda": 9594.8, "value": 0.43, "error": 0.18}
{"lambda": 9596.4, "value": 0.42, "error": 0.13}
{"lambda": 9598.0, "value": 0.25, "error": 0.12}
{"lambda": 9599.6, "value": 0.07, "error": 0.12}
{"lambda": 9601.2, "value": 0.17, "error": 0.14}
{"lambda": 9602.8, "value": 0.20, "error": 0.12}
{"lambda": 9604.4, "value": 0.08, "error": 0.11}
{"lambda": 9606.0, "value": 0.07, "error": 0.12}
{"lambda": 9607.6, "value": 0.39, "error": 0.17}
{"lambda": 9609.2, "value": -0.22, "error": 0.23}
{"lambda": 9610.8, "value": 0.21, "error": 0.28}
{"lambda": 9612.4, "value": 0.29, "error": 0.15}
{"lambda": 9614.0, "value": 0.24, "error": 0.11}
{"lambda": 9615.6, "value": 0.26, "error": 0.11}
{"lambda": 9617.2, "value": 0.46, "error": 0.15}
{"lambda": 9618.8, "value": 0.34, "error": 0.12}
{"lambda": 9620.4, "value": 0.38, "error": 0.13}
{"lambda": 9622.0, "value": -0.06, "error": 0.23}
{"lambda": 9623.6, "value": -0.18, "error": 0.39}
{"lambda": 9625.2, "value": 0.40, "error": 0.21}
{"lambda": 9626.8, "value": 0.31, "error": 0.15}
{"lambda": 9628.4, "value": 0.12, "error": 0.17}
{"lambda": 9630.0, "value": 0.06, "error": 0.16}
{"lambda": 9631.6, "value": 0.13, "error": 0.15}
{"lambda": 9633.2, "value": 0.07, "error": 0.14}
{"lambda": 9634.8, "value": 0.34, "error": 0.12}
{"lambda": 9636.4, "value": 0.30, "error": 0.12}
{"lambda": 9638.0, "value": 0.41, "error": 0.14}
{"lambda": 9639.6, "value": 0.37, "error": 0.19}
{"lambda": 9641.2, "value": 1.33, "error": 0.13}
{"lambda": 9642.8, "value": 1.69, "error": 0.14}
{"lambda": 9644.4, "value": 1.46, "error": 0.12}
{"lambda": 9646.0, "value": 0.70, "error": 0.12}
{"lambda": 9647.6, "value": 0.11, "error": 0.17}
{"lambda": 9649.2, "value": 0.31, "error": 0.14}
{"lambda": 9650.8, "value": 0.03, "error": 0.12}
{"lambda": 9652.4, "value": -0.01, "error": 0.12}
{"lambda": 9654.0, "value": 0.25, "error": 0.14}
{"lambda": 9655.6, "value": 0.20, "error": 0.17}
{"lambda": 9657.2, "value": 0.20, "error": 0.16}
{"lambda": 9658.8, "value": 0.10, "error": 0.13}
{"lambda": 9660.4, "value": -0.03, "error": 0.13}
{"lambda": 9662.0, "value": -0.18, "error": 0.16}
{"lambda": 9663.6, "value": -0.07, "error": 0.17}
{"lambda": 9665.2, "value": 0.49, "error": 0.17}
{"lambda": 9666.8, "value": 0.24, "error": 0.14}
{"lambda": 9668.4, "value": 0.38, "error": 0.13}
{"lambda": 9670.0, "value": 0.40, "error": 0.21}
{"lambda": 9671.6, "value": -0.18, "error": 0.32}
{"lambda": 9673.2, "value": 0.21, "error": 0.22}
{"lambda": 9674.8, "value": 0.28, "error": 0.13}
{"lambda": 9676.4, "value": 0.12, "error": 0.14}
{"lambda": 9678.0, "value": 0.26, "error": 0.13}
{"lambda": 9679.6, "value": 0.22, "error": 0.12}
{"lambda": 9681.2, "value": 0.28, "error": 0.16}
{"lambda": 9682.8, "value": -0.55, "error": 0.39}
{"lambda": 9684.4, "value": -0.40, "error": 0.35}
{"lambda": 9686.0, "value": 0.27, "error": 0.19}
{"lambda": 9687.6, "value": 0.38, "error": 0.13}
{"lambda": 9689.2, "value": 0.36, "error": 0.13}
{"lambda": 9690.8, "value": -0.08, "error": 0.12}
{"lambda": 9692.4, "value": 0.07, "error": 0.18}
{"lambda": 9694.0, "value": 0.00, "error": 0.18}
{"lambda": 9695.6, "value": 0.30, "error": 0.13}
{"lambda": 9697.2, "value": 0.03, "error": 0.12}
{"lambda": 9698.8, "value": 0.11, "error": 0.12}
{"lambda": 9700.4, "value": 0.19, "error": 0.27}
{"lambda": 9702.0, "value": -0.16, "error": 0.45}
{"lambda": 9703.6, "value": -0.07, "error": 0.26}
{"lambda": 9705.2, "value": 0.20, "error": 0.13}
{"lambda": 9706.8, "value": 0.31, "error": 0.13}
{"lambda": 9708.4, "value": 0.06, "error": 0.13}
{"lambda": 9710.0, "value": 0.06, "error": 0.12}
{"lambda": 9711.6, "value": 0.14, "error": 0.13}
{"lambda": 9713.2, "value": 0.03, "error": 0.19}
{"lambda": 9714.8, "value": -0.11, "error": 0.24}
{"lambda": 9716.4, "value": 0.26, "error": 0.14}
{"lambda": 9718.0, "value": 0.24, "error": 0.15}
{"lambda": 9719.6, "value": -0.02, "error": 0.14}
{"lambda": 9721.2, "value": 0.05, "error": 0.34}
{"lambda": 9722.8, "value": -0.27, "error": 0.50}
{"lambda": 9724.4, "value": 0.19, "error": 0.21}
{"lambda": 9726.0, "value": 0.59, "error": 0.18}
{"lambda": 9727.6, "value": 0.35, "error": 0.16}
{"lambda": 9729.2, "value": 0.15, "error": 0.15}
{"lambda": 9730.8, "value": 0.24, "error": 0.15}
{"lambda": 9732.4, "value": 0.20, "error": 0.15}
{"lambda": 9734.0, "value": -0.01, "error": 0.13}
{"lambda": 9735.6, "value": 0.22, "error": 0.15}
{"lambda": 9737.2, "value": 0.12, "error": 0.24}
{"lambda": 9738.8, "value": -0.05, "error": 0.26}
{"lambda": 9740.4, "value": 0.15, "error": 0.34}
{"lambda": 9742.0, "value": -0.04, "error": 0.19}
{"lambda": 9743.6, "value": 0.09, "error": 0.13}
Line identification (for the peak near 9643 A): [O III] 5007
